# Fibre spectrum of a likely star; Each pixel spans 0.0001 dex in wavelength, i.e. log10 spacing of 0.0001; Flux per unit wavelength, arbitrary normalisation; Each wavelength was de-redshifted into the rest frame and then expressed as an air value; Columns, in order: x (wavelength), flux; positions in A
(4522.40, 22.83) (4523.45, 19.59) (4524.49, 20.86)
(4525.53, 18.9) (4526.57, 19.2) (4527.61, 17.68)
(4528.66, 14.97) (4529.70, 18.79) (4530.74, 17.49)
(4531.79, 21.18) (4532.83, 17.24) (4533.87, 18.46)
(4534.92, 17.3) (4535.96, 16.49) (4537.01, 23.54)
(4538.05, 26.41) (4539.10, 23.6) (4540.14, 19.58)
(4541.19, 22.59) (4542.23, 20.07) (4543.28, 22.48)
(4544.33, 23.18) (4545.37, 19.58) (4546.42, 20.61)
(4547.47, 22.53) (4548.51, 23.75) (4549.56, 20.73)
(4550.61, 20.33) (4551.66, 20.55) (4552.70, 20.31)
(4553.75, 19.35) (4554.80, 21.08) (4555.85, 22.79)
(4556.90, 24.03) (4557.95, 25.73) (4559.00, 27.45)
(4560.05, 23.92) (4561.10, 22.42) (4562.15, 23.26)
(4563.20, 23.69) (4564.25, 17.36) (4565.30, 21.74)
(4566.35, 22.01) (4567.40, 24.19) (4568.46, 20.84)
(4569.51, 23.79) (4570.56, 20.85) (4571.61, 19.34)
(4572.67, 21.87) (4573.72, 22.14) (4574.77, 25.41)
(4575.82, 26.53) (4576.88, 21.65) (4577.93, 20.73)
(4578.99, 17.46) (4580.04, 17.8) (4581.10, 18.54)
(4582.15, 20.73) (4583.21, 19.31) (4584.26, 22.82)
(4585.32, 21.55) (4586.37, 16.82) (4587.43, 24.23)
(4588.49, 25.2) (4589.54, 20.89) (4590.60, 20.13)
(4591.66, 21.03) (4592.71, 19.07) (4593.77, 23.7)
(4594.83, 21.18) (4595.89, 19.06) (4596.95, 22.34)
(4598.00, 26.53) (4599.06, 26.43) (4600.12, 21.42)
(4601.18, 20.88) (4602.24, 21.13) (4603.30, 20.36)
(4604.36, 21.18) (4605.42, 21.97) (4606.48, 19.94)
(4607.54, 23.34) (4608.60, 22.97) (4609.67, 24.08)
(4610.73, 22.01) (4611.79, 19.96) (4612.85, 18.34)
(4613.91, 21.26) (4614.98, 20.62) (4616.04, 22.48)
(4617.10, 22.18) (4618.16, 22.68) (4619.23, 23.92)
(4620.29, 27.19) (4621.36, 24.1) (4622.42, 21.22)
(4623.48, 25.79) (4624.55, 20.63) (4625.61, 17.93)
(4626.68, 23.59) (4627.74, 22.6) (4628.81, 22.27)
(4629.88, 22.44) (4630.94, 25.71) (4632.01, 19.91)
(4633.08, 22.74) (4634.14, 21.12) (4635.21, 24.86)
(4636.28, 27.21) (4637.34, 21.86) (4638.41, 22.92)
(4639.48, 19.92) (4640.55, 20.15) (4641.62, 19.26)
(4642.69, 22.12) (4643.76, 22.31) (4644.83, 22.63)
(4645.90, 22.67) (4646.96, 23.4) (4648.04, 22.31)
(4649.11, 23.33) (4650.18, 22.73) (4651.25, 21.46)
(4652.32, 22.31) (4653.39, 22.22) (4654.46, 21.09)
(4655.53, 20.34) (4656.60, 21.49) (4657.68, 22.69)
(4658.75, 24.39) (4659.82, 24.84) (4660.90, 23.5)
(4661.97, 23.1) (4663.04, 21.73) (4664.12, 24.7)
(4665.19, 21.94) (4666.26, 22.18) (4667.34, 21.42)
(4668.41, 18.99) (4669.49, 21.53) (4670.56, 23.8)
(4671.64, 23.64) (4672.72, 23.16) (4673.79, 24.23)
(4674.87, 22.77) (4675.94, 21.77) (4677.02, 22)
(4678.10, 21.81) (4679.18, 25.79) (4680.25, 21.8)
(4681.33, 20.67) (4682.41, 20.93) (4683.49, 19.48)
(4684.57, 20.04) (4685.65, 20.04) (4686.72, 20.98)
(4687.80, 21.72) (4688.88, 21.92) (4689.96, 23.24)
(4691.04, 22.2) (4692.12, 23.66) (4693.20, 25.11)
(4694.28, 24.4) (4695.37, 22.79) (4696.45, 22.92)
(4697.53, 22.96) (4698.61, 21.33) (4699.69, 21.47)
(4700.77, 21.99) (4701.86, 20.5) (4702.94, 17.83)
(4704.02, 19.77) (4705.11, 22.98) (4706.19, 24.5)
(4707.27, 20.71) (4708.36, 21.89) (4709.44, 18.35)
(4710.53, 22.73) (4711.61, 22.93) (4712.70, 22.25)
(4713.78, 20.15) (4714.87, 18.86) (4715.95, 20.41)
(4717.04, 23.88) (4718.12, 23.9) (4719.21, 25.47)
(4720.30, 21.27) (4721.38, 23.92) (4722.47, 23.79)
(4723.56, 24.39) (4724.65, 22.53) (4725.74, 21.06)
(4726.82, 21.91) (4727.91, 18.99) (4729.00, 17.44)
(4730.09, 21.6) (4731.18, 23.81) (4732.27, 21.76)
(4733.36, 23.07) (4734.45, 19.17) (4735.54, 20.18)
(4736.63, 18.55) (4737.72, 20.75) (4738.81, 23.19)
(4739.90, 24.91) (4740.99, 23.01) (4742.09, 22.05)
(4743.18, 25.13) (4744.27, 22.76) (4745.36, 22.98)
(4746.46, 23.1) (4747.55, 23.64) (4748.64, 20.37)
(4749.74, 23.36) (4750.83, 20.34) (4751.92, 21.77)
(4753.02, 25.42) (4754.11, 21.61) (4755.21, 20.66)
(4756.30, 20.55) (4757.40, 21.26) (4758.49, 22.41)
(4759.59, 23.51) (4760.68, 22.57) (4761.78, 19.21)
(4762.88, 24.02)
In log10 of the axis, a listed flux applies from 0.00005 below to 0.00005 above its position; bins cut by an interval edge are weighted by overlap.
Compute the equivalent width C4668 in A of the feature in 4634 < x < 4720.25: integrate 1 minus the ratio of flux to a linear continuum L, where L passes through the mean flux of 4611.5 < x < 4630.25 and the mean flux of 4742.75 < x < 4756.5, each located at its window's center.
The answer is 0.5 A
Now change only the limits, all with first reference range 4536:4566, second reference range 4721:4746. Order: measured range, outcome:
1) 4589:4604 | 0.3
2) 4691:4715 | 0.2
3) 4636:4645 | 0.1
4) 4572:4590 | 0.6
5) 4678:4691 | 0.3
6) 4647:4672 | -0.4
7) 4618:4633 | -0.5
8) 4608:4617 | 0.2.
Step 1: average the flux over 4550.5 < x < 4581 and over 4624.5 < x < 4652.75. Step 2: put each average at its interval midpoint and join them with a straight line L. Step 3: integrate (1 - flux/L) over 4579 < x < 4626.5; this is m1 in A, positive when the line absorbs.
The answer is 0.99 A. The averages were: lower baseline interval 22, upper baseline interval 22.3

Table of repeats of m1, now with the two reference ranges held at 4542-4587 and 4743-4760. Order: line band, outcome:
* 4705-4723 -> 0.01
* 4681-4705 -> 0.52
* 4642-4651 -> -0.25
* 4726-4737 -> 0.79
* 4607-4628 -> -0.45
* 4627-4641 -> -0.44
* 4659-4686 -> -0.25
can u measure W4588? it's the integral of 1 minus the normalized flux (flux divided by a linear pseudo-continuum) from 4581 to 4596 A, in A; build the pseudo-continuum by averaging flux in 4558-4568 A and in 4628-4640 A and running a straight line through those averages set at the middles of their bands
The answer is 1.2 A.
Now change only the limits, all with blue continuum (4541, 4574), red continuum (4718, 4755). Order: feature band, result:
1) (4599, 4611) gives 0.05 A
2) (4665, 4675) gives -0.10 A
